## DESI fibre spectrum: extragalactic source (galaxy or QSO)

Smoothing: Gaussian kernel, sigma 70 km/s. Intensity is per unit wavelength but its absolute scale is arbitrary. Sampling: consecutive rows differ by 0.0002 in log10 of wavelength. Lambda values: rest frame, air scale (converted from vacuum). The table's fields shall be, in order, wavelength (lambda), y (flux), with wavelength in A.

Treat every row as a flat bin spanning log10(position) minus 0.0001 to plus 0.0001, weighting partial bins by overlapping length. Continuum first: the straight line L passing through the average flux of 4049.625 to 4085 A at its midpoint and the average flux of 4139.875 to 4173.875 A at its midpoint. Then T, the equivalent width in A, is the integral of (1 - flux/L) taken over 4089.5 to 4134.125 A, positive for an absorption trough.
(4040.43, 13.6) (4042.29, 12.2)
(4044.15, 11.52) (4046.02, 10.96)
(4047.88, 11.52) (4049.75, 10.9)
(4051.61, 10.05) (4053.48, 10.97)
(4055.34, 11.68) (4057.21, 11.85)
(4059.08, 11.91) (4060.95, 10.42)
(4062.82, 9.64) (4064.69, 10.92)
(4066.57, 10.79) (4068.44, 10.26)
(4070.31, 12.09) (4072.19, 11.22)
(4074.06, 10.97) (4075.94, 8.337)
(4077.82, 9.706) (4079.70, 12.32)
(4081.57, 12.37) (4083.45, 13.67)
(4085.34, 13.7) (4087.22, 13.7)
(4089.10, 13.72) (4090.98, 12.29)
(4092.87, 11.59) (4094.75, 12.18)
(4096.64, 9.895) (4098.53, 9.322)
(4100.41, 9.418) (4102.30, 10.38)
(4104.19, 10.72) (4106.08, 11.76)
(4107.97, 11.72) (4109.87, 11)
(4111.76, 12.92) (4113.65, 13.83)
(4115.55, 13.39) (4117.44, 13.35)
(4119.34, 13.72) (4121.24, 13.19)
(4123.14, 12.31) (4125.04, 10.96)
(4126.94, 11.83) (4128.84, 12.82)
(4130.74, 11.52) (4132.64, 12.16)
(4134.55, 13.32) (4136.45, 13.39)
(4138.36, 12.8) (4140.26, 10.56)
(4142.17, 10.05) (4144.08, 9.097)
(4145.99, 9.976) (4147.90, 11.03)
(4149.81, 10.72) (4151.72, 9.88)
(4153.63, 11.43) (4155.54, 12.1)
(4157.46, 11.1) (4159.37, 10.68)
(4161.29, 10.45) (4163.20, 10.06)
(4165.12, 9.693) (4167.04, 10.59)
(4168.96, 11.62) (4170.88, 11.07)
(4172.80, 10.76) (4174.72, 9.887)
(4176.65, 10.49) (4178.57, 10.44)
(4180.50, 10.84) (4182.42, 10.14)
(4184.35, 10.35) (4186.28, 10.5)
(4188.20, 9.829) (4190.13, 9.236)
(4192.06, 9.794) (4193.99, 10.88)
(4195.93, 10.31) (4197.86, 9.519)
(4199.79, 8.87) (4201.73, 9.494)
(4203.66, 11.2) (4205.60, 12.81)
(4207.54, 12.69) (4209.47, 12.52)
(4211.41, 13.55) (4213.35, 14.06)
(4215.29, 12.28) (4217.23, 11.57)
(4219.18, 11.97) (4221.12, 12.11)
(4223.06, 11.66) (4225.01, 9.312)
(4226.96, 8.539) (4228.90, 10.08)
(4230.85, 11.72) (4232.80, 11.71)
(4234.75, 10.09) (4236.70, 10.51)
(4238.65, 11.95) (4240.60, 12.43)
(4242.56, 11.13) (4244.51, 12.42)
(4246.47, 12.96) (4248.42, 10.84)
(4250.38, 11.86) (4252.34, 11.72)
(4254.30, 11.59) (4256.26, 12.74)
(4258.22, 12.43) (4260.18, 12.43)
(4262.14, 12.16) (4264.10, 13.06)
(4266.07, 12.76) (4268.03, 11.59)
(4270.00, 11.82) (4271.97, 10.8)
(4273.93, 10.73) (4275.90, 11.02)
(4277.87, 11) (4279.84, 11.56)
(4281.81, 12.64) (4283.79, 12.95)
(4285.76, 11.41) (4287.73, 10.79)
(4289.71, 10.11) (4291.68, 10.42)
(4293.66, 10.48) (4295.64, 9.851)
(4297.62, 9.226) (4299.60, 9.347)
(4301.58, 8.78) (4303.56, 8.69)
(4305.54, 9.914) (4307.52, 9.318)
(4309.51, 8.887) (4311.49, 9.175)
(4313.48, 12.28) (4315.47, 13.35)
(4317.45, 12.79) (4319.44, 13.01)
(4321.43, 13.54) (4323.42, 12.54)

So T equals -4.23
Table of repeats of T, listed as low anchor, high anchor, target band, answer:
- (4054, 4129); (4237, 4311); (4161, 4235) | 3.4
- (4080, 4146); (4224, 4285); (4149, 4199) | 5.7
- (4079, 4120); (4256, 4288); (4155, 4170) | 1.6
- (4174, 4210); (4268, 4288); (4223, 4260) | -1.0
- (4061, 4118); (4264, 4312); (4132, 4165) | 0.6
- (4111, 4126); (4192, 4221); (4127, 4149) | 1.9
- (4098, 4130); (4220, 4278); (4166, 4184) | 1.7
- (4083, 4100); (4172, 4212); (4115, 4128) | -1.1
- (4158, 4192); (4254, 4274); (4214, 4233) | 0.3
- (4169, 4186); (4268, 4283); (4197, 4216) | -1.6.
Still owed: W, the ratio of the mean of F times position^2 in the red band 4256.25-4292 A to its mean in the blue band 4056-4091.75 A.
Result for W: 1.11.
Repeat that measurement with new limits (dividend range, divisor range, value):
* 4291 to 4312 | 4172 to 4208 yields 0.96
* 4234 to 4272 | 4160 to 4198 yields 1.19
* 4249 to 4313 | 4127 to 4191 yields 1.07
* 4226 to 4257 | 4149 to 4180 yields 1.11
